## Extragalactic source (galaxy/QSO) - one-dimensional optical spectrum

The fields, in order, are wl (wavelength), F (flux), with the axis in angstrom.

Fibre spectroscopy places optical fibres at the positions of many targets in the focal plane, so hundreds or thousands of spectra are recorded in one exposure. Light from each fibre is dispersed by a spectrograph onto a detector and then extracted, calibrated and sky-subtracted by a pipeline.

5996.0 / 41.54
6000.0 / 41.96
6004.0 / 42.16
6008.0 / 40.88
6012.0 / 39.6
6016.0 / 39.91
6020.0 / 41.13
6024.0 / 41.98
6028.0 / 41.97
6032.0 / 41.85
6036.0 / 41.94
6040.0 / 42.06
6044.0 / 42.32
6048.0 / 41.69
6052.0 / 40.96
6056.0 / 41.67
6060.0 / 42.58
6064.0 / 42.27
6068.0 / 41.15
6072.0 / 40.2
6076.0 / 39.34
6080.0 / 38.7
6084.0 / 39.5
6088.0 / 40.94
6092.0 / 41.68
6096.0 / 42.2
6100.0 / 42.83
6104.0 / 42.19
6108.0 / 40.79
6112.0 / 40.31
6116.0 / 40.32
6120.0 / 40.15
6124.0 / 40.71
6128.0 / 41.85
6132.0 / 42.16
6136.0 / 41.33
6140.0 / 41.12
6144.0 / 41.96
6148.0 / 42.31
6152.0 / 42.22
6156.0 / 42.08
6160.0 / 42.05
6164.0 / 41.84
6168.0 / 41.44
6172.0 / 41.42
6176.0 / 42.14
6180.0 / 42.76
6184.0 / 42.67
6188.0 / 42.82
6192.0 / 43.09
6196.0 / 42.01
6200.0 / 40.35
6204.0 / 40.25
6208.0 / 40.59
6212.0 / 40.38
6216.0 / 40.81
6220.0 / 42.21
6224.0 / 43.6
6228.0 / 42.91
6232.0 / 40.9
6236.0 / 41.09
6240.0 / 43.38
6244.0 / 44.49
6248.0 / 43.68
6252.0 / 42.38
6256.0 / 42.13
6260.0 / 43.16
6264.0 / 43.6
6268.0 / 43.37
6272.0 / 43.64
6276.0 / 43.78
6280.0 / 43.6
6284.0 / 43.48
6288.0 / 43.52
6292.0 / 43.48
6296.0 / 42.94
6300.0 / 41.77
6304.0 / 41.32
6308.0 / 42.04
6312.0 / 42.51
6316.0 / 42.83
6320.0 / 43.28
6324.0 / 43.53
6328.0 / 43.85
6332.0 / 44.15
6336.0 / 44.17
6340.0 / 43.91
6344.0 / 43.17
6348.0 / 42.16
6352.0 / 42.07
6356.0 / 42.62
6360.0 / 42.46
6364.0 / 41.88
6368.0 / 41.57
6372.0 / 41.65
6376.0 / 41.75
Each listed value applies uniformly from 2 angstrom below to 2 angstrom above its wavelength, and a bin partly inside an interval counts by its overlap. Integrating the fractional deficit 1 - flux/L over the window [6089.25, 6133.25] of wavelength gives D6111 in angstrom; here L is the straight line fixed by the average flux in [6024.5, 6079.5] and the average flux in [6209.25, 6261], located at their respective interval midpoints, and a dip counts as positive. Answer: 0.4 angstrom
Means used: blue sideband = 41.5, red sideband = 42.4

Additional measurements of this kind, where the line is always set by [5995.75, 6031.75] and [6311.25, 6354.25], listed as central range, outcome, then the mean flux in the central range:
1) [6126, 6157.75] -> 0.1 angstrom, 41.9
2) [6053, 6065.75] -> -0.2 angstrom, 42.1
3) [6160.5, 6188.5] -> 0.1 angstrom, 42.1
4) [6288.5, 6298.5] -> 0.0 angstrom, 43.2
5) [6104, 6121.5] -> 0.5 angstrom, 40.6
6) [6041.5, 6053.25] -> -0.1 angstrom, 41.7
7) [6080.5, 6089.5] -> 0.4 angstrom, 39.9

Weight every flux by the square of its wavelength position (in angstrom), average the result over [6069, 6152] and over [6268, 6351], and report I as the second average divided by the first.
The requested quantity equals 1.1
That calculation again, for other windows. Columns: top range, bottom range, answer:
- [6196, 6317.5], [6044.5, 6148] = 1.09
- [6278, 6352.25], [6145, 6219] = 1.08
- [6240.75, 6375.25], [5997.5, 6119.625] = 1.13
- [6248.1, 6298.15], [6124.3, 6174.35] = 1.08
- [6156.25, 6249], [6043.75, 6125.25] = 1.06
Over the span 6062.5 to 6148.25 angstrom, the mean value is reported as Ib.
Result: 41.1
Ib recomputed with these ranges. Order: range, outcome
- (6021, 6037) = 41.9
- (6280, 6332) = 43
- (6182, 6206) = 41.9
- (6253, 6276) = 43.2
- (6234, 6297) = 43.2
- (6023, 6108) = 41.4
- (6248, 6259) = 42.6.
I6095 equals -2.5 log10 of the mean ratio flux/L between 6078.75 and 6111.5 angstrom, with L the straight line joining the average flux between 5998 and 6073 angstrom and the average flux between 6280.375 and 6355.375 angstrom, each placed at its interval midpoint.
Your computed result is 0.02 mag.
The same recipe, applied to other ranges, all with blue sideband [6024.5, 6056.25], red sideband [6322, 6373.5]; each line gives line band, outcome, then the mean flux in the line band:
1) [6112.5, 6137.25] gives 0.03 mag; 41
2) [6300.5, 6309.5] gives 0.03 mag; 41.7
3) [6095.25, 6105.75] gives -0.01 mag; 42.4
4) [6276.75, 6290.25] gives -0.02 mag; 43.6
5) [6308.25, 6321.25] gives 0.00 mag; 42.7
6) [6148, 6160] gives 0.00 mag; 42.2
